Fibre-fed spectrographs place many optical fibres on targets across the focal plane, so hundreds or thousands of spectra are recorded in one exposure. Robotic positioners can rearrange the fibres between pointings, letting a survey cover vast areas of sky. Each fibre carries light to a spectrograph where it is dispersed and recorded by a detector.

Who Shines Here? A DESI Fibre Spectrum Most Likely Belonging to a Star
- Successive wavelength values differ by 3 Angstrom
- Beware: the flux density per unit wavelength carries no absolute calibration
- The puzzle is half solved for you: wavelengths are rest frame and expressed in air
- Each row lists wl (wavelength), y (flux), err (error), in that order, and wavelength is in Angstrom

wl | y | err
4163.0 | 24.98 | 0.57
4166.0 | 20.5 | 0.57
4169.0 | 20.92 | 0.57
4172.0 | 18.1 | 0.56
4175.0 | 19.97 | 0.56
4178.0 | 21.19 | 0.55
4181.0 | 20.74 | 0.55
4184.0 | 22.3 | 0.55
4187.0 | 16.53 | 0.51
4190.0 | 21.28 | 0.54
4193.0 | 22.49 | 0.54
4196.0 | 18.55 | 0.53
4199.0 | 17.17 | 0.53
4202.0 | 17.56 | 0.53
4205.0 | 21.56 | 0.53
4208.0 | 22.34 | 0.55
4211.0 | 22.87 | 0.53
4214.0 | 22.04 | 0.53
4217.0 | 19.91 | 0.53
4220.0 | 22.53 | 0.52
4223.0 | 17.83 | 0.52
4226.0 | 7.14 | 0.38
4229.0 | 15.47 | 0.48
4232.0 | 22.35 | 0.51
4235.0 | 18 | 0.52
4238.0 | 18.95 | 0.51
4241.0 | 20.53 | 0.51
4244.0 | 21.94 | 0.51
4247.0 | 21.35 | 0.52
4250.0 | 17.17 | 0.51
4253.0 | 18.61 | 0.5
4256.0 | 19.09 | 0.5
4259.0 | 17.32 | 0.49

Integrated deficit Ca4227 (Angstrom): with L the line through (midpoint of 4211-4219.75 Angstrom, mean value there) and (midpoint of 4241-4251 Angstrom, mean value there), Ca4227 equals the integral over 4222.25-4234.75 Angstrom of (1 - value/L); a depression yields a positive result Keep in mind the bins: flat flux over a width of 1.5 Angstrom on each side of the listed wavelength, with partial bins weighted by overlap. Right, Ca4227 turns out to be 3.1 Angstrom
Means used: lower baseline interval 21.5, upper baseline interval 20.4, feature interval 15.8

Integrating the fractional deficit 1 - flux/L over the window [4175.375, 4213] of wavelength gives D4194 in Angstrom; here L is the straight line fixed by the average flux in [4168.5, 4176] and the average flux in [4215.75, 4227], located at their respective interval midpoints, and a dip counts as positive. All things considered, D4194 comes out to -3.97 Angstrom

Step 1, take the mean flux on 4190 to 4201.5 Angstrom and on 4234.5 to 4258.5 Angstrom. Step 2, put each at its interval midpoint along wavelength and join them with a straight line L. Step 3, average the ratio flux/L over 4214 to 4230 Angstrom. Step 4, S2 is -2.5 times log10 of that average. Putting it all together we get 0.14 mag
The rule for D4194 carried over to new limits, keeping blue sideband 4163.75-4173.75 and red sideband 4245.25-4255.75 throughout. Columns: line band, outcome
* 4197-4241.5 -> 1.1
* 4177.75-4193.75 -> -0.5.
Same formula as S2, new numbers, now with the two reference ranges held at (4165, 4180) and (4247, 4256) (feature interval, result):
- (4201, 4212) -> -0.09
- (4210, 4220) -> -0.12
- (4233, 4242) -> -0.02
